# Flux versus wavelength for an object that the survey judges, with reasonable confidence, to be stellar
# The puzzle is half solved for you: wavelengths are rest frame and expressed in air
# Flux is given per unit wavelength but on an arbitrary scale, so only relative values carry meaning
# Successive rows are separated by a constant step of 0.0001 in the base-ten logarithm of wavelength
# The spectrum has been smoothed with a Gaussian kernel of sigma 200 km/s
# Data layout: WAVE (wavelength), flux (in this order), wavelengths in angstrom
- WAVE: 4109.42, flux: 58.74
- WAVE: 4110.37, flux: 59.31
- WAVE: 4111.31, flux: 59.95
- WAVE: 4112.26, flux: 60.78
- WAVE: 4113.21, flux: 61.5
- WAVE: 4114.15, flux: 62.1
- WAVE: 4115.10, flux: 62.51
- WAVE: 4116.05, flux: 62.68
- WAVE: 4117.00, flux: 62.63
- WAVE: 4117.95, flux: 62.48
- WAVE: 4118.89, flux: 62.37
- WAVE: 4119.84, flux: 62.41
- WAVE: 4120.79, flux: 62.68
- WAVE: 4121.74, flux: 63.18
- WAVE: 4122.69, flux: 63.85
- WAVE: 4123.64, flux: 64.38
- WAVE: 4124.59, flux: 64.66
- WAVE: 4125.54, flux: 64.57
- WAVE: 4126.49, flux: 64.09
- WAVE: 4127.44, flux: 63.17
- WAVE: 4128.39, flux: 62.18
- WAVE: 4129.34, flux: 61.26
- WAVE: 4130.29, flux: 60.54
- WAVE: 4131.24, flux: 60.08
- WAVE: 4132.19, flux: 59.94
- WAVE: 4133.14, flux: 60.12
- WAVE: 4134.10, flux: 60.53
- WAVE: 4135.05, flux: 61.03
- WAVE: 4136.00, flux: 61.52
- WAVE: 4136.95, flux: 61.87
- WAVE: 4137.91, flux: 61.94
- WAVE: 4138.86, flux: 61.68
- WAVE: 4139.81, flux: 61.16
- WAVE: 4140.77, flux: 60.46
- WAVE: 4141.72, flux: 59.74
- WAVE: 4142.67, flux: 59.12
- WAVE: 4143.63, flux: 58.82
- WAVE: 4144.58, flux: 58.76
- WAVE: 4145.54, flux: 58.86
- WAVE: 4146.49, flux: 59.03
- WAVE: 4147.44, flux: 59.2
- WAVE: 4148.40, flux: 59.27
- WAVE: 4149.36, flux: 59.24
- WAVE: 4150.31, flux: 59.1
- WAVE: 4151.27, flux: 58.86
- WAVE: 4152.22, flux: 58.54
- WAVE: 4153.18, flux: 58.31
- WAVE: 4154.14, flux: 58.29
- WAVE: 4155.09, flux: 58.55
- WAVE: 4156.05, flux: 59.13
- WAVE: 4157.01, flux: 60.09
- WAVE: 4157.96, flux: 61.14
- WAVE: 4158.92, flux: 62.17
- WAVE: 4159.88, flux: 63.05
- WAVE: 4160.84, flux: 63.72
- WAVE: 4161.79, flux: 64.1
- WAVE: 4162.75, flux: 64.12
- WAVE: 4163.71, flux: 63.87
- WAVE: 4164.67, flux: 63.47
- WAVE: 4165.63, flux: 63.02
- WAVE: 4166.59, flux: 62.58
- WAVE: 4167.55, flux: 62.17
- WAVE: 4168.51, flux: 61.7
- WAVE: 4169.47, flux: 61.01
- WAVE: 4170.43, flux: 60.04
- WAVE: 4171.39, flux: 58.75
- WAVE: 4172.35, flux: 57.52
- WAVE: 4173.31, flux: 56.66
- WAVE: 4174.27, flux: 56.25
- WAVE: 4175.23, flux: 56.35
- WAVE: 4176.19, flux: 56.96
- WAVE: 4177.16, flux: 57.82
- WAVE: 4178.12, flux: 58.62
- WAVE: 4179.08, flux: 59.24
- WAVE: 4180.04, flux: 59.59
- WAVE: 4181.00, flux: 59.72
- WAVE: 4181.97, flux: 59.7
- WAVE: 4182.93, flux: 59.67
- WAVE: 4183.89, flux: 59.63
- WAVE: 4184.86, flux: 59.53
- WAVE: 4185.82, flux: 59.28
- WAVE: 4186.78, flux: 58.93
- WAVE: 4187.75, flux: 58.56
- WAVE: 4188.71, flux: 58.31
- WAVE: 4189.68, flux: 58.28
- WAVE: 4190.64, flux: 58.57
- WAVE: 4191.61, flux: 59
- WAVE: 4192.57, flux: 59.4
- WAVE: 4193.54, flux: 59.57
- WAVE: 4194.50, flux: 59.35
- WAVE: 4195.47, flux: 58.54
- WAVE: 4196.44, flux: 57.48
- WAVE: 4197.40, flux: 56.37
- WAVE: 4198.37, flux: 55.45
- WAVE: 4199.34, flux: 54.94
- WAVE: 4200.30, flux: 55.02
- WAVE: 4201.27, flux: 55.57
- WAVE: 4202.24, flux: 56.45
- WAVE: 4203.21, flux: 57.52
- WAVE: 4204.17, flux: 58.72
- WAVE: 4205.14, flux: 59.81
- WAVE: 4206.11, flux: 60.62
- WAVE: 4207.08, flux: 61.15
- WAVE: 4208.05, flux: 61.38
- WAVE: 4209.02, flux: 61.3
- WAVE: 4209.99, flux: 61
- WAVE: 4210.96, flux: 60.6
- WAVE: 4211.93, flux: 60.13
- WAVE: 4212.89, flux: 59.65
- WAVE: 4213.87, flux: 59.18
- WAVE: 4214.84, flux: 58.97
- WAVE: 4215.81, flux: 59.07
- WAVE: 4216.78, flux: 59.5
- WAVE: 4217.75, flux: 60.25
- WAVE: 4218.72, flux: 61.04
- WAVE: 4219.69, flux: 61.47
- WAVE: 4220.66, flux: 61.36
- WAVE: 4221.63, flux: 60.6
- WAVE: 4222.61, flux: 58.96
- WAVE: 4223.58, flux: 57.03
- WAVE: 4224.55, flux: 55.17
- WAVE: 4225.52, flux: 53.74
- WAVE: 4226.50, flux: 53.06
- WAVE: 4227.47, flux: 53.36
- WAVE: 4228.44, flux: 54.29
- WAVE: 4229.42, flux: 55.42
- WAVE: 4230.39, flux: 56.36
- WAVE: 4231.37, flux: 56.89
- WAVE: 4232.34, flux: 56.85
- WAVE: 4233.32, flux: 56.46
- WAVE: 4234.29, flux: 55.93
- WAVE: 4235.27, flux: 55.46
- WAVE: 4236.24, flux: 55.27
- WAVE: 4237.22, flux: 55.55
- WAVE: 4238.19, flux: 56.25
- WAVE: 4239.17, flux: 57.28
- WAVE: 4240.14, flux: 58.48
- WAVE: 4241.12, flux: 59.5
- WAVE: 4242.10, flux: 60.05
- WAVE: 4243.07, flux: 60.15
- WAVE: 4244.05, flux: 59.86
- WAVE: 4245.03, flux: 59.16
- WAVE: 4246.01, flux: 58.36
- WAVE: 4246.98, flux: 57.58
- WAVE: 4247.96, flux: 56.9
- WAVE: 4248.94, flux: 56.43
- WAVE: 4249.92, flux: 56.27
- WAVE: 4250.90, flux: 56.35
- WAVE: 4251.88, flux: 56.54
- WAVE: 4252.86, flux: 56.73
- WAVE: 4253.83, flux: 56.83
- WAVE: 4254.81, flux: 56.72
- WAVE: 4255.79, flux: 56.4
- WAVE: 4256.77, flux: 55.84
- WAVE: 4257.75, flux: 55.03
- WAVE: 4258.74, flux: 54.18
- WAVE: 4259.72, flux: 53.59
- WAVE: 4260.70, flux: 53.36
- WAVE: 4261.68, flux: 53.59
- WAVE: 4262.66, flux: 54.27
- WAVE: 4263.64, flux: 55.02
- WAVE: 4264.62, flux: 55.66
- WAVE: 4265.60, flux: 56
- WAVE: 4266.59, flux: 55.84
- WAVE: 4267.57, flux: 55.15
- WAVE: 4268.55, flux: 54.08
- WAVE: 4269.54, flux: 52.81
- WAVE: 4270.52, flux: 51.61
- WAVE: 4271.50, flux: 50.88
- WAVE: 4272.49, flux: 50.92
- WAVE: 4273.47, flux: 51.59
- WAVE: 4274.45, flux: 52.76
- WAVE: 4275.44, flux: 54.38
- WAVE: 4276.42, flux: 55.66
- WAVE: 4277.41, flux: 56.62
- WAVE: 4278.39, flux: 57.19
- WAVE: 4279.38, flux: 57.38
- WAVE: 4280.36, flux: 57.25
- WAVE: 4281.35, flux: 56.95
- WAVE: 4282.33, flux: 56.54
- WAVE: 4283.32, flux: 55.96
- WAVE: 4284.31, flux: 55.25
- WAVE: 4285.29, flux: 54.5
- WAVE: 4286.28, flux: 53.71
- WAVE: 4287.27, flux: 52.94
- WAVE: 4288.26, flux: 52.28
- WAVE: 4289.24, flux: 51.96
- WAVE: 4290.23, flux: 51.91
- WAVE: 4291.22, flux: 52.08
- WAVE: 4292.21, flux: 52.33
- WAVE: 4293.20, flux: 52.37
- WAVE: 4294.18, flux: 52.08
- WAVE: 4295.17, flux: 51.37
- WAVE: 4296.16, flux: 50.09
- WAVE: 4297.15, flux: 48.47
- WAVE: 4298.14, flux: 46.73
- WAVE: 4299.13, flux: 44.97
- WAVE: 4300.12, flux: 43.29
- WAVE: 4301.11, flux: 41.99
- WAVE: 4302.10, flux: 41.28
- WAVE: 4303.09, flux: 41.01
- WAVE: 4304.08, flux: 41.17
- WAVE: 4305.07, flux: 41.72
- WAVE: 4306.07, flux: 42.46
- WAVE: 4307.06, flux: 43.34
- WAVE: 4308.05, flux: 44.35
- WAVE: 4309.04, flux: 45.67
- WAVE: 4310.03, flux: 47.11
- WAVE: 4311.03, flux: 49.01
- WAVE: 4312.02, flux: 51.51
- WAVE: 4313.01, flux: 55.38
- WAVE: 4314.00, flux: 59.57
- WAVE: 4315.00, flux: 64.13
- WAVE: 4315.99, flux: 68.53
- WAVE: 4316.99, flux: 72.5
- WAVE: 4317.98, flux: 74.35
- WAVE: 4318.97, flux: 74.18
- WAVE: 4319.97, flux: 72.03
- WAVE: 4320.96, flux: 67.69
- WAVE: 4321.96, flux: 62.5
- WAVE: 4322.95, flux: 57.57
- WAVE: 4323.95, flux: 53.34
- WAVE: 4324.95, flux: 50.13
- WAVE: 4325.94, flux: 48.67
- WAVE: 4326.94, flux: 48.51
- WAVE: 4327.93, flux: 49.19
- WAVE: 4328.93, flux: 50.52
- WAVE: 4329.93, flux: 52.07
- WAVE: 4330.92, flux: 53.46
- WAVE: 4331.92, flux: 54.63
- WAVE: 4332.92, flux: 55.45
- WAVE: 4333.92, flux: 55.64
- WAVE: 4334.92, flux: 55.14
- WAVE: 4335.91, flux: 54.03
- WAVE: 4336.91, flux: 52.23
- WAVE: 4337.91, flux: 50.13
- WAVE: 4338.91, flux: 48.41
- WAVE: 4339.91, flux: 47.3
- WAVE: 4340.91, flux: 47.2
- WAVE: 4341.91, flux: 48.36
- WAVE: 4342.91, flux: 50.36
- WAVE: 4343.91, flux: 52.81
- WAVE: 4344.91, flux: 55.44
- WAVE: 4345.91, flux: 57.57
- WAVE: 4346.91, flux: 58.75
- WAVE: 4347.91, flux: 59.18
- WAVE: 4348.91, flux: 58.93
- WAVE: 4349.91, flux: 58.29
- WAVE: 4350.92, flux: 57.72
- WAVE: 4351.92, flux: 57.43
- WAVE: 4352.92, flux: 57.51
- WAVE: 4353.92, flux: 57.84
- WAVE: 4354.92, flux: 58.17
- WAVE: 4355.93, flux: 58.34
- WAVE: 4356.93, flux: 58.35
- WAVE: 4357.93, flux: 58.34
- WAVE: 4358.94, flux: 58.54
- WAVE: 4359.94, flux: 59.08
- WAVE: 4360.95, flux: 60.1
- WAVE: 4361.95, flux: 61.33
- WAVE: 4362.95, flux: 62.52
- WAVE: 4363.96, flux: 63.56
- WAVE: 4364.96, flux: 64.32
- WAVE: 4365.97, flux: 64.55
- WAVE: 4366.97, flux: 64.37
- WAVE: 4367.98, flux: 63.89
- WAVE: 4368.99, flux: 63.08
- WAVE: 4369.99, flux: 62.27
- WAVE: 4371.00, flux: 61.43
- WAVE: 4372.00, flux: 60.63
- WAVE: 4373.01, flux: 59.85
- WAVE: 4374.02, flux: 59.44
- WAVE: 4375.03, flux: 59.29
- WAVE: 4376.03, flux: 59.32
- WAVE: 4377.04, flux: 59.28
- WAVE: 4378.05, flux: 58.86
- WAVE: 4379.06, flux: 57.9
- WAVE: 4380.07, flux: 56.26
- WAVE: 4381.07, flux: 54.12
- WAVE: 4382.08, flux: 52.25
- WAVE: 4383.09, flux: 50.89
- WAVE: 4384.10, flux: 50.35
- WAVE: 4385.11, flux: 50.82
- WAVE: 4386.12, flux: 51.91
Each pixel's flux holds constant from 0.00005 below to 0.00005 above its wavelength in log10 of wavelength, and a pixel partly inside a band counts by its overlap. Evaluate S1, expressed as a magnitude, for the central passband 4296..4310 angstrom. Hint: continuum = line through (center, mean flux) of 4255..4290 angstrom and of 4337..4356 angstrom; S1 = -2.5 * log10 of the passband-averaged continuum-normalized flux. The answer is 0.233 mag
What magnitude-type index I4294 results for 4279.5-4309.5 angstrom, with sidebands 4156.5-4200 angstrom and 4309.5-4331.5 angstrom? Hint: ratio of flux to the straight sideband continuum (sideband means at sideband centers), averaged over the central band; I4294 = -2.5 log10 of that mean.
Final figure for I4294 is 0.19 mag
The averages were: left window 59.6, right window 58.2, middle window 49.3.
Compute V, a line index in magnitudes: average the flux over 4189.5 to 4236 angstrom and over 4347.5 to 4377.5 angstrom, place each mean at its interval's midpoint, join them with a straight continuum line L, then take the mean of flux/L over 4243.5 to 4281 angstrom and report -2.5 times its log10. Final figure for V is 0.064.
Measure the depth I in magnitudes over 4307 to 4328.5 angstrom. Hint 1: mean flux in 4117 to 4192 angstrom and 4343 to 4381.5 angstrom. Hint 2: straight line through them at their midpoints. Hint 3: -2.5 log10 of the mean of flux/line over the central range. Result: 0.04 mag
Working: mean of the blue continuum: 60.5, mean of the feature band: 57.5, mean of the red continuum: 59.4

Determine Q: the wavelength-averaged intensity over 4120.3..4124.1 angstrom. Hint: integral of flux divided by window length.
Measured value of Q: 63.5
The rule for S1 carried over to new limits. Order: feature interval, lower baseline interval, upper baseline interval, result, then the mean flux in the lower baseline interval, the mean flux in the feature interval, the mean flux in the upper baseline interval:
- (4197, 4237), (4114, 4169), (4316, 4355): 0.030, 61.4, 57.8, 56.4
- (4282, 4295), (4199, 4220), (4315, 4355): 0.085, 59.3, 53.3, 56.7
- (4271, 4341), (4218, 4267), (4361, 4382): 0.108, 56.7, 53.1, 60.6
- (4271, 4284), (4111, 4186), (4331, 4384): 0.070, 60.7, 54.9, 57.2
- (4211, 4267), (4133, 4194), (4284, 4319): -0.033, 59.9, 57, 51.5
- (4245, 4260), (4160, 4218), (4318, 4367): 0.038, 59.4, 56.4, 56.9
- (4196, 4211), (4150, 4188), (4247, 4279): -0.003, 60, 58.3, 54.9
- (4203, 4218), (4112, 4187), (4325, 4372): -0.010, 60.7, 60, 56.4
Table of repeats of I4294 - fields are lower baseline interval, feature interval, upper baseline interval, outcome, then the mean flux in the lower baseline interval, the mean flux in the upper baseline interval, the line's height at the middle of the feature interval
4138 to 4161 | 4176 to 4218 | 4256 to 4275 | -0.03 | 59.8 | 53.8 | 57.4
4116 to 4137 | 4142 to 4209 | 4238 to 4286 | 0.01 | 62.3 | 55.8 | 59.9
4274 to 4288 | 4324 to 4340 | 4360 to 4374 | 0.15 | 55.4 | 62.2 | 59.5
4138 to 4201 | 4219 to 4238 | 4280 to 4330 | 0.00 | 59.5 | 53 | 56.7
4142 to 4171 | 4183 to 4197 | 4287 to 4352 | 0.00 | 60.6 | 53.1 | 59.1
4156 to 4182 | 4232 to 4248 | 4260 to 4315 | -0.05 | 60.5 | 51.4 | 55.1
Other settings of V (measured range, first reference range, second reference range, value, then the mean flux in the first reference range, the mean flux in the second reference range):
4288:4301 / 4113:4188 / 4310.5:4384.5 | 0.18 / 60.7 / 57.7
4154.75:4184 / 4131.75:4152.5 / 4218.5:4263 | -0.02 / 60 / 56.7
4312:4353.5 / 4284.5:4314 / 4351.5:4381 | -0.05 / 48.4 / 60.1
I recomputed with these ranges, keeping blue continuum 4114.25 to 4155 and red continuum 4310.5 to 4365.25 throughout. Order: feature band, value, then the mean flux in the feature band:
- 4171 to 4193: 0.03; 58.5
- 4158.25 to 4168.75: -0.04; 63.1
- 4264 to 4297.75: 0.09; 53.7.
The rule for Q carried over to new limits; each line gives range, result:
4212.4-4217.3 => 59.3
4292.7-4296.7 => 51.5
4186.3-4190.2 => 58.5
